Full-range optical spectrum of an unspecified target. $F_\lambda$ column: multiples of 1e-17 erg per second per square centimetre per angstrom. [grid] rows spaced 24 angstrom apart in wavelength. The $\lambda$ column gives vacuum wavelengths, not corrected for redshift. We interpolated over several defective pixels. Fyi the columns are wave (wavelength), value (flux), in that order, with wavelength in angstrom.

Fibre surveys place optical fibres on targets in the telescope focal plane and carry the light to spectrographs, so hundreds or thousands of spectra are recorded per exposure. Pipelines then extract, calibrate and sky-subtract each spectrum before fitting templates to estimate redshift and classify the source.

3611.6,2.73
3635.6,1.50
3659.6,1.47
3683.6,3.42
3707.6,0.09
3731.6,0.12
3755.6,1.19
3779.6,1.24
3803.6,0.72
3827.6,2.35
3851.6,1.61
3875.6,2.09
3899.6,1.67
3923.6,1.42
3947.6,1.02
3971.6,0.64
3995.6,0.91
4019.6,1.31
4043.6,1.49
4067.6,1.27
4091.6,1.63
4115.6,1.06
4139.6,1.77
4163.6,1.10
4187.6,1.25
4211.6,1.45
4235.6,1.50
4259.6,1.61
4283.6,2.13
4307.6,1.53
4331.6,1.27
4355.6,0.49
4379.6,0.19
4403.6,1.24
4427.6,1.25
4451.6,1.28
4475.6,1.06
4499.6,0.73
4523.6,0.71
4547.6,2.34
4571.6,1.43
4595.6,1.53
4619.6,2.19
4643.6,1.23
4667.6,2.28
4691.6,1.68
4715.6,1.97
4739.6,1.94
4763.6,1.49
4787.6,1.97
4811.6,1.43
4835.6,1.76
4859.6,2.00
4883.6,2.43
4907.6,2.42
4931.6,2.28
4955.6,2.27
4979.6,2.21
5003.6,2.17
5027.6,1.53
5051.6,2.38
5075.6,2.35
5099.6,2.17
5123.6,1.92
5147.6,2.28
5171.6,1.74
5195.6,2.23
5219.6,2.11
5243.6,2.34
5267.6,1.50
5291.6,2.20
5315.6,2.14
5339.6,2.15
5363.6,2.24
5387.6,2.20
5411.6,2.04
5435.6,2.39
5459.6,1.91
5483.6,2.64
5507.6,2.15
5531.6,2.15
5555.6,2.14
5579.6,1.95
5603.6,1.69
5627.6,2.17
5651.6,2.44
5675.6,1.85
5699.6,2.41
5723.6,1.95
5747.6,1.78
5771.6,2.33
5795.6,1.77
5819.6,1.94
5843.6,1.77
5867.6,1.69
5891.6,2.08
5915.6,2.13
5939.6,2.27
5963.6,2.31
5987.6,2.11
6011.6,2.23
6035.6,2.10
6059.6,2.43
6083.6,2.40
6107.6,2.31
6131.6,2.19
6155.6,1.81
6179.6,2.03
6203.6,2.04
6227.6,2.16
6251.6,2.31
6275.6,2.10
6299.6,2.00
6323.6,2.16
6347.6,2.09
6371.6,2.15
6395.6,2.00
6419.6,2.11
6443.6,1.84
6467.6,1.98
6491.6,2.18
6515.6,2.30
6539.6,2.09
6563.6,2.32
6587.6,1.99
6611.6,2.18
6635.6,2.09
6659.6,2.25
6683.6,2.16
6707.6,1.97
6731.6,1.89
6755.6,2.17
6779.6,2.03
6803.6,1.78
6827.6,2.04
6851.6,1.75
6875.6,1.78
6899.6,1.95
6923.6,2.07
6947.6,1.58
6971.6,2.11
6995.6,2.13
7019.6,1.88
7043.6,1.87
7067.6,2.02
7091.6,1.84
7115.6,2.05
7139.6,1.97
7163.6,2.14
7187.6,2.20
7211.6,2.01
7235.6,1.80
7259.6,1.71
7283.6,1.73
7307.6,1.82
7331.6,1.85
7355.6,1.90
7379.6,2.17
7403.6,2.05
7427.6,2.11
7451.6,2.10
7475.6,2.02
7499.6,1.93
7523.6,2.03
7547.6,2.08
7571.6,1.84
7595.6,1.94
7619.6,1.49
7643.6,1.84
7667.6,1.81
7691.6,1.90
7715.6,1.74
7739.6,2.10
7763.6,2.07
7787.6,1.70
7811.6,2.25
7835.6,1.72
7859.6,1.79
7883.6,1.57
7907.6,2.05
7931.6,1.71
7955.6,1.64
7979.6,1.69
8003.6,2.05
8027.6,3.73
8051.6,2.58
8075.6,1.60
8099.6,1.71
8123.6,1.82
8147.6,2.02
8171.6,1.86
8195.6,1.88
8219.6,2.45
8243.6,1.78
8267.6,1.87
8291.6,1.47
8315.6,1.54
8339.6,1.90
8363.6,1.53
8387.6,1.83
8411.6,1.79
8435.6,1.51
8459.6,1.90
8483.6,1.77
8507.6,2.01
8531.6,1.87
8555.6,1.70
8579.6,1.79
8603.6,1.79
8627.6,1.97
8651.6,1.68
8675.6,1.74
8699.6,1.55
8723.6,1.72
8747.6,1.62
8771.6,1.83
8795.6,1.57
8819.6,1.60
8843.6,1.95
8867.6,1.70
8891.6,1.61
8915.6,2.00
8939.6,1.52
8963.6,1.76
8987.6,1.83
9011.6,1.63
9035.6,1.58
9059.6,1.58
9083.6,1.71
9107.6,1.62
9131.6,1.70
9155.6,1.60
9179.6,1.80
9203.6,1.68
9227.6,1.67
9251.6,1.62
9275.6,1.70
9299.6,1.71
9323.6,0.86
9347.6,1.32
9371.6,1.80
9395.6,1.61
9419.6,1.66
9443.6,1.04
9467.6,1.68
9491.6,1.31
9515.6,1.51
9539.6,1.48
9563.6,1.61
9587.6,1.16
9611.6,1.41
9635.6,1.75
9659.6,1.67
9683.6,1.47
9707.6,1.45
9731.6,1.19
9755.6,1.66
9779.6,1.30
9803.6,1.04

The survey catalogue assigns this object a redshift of 0.222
